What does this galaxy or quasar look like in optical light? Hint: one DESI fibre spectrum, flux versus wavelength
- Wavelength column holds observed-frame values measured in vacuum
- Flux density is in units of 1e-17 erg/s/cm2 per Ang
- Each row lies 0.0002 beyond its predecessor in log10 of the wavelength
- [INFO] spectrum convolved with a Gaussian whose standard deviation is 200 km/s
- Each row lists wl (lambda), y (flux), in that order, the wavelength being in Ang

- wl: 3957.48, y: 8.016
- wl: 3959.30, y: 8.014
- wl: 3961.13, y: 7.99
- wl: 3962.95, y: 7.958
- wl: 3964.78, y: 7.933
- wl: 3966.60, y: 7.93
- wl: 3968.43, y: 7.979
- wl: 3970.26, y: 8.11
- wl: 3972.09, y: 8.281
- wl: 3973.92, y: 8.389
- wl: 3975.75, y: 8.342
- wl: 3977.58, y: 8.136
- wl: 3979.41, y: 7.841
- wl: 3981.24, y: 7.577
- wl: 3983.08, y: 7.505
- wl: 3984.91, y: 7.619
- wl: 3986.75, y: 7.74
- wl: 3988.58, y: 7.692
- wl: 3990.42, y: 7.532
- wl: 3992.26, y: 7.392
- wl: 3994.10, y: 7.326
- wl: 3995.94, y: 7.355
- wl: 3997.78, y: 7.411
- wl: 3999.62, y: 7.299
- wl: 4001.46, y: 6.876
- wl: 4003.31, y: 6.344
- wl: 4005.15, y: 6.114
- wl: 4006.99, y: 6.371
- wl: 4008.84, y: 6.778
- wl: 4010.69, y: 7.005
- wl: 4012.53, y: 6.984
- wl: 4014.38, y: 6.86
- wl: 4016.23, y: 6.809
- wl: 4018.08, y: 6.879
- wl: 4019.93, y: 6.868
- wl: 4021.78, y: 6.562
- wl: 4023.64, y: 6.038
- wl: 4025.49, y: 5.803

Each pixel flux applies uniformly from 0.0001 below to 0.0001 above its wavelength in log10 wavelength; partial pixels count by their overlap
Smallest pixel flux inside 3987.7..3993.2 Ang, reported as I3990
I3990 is 7.392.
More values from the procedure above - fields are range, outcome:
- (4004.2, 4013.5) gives 6.114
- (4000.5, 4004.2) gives 6.344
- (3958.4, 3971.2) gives 7.93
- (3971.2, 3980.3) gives 7.841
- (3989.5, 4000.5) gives 7.299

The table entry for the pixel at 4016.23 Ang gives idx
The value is 6.809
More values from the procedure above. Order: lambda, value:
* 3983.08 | 7.505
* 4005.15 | 6.114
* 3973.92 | 8.389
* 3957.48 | 8.016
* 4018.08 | 6.879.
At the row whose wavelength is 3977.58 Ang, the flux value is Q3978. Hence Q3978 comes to 8.136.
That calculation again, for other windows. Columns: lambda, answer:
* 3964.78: 7.933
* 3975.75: 8.342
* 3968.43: 7.979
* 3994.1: 7.326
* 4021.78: 6.562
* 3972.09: 8.281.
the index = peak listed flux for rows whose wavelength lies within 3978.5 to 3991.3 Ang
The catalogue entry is 7.841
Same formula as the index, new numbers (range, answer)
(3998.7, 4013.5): 7.299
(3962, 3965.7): 7.958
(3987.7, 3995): 7.692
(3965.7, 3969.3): 7.979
